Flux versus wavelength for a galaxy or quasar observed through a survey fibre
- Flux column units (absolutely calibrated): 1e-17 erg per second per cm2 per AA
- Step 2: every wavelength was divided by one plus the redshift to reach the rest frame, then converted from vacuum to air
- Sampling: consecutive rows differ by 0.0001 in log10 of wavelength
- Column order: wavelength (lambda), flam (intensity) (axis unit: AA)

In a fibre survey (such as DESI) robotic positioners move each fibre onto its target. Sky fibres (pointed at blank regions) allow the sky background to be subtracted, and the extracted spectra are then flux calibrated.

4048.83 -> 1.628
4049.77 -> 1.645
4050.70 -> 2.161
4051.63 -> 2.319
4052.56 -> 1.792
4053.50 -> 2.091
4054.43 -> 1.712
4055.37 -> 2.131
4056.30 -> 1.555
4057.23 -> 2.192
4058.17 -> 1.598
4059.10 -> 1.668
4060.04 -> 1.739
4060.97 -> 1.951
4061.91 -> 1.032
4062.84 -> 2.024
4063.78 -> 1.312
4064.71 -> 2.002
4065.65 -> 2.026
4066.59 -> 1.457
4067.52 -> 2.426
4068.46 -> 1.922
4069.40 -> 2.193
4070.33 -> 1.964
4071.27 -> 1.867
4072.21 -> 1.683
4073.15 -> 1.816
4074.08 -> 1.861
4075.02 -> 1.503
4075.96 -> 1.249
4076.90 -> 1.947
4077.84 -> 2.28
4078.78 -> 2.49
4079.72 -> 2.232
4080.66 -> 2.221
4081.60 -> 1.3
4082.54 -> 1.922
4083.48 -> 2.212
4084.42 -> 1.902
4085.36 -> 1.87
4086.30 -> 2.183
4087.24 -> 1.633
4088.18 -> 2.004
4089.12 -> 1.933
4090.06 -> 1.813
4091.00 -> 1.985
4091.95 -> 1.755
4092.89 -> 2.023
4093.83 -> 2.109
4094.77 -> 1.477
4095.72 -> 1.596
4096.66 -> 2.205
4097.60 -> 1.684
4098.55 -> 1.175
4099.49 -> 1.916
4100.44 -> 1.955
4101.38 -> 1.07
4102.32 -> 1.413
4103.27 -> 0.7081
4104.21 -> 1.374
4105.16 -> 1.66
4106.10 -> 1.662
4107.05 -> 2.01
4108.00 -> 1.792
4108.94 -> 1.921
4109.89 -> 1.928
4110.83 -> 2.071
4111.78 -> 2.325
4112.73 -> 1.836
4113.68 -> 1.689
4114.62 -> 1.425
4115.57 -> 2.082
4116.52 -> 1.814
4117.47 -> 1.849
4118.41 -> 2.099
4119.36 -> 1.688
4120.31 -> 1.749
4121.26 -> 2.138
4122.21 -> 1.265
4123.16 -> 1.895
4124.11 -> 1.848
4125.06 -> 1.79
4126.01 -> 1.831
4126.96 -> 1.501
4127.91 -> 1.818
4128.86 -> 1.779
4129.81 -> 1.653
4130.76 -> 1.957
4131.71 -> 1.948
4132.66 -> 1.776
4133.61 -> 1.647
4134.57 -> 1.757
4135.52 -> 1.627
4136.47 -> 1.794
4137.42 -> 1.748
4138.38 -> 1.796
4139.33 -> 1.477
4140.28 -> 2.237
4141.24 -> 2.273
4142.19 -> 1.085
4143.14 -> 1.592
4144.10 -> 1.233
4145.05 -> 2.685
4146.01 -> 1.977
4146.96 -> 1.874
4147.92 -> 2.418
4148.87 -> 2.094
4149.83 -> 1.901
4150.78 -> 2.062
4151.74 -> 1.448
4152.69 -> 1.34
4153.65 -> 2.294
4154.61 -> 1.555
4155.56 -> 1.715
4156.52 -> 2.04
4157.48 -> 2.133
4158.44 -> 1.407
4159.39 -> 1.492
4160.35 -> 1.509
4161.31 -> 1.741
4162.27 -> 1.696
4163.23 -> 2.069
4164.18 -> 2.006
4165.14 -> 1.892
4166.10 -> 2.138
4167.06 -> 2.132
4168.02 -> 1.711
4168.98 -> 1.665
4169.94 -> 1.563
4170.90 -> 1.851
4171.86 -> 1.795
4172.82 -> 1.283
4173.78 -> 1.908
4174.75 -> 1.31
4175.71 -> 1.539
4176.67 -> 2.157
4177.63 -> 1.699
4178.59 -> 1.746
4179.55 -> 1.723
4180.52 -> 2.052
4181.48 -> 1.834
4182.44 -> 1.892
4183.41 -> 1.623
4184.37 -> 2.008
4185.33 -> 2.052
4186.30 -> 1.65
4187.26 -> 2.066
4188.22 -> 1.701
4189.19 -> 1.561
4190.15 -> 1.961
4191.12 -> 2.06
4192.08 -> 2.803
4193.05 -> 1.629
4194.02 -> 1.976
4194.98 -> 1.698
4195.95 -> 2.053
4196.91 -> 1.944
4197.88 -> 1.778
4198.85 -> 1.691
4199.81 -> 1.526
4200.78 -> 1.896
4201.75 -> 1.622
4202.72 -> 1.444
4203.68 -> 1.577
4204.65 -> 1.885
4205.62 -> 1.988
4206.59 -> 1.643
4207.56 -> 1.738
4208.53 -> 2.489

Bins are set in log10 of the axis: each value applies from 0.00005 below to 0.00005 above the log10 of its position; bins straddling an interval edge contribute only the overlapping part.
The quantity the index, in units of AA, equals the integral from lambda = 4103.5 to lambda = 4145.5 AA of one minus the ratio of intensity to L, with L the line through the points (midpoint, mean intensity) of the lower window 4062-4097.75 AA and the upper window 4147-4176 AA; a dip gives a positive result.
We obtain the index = 1.0 AA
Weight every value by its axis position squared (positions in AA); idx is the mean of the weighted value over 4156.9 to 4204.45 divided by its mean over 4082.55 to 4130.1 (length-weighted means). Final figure 1.05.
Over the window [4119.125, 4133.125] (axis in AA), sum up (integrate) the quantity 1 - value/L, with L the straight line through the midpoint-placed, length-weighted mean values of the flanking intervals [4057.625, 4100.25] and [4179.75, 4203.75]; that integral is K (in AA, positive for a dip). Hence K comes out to 0.5 AA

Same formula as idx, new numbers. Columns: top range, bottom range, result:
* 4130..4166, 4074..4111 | 1.04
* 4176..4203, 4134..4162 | 1.05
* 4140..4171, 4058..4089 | 1.03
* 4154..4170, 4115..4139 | 1.02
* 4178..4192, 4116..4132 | 1.07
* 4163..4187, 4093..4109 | 1.15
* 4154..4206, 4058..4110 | 1.05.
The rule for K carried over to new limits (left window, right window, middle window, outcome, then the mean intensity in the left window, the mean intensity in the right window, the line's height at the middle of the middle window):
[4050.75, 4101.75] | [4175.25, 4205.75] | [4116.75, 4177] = 1.5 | 1.86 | 1.84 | 1.84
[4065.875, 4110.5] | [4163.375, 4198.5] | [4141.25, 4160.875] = 0.4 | 1.82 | 1.85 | 1.84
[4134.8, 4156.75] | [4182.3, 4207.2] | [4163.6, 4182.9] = 0.4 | 1.83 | 1.83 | 1.83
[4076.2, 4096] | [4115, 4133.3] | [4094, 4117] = 2.1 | 1.94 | 1.81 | 1.88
